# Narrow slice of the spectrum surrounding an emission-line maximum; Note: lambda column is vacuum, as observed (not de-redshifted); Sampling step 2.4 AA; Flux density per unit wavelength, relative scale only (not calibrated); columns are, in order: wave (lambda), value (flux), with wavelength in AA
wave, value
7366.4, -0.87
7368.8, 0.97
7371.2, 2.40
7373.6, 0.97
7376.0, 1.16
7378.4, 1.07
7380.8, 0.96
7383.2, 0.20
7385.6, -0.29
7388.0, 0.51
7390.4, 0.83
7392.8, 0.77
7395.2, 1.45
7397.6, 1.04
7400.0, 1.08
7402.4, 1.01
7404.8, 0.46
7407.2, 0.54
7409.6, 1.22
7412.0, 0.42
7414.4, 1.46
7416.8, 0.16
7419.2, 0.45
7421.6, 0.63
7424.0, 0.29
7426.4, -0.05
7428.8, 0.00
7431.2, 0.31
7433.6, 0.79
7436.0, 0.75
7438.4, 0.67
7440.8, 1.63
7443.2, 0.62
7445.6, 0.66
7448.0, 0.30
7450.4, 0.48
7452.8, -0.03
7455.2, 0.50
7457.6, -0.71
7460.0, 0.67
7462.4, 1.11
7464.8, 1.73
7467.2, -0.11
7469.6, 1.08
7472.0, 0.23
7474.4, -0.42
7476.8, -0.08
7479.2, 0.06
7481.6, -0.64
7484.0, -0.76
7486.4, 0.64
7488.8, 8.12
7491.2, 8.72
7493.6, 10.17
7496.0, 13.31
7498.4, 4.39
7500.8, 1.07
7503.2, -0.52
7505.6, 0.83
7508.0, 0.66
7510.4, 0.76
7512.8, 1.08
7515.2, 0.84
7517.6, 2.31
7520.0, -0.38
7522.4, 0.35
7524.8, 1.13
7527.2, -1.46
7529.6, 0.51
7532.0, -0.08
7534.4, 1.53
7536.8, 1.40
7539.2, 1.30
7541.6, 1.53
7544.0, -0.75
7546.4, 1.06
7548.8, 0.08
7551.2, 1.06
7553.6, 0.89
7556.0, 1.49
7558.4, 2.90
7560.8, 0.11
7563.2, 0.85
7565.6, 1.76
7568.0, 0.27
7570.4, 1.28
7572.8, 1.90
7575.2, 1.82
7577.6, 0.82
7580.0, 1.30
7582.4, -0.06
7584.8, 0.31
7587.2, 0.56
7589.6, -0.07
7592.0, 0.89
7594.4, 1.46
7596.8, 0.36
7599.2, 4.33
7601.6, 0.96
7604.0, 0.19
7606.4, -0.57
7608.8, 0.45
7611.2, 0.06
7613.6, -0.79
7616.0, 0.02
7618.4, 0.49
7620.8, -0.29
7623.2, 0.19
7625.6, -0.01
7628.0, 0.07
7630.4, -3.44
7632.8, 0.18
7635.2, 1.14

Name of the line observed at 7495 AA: [O II]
